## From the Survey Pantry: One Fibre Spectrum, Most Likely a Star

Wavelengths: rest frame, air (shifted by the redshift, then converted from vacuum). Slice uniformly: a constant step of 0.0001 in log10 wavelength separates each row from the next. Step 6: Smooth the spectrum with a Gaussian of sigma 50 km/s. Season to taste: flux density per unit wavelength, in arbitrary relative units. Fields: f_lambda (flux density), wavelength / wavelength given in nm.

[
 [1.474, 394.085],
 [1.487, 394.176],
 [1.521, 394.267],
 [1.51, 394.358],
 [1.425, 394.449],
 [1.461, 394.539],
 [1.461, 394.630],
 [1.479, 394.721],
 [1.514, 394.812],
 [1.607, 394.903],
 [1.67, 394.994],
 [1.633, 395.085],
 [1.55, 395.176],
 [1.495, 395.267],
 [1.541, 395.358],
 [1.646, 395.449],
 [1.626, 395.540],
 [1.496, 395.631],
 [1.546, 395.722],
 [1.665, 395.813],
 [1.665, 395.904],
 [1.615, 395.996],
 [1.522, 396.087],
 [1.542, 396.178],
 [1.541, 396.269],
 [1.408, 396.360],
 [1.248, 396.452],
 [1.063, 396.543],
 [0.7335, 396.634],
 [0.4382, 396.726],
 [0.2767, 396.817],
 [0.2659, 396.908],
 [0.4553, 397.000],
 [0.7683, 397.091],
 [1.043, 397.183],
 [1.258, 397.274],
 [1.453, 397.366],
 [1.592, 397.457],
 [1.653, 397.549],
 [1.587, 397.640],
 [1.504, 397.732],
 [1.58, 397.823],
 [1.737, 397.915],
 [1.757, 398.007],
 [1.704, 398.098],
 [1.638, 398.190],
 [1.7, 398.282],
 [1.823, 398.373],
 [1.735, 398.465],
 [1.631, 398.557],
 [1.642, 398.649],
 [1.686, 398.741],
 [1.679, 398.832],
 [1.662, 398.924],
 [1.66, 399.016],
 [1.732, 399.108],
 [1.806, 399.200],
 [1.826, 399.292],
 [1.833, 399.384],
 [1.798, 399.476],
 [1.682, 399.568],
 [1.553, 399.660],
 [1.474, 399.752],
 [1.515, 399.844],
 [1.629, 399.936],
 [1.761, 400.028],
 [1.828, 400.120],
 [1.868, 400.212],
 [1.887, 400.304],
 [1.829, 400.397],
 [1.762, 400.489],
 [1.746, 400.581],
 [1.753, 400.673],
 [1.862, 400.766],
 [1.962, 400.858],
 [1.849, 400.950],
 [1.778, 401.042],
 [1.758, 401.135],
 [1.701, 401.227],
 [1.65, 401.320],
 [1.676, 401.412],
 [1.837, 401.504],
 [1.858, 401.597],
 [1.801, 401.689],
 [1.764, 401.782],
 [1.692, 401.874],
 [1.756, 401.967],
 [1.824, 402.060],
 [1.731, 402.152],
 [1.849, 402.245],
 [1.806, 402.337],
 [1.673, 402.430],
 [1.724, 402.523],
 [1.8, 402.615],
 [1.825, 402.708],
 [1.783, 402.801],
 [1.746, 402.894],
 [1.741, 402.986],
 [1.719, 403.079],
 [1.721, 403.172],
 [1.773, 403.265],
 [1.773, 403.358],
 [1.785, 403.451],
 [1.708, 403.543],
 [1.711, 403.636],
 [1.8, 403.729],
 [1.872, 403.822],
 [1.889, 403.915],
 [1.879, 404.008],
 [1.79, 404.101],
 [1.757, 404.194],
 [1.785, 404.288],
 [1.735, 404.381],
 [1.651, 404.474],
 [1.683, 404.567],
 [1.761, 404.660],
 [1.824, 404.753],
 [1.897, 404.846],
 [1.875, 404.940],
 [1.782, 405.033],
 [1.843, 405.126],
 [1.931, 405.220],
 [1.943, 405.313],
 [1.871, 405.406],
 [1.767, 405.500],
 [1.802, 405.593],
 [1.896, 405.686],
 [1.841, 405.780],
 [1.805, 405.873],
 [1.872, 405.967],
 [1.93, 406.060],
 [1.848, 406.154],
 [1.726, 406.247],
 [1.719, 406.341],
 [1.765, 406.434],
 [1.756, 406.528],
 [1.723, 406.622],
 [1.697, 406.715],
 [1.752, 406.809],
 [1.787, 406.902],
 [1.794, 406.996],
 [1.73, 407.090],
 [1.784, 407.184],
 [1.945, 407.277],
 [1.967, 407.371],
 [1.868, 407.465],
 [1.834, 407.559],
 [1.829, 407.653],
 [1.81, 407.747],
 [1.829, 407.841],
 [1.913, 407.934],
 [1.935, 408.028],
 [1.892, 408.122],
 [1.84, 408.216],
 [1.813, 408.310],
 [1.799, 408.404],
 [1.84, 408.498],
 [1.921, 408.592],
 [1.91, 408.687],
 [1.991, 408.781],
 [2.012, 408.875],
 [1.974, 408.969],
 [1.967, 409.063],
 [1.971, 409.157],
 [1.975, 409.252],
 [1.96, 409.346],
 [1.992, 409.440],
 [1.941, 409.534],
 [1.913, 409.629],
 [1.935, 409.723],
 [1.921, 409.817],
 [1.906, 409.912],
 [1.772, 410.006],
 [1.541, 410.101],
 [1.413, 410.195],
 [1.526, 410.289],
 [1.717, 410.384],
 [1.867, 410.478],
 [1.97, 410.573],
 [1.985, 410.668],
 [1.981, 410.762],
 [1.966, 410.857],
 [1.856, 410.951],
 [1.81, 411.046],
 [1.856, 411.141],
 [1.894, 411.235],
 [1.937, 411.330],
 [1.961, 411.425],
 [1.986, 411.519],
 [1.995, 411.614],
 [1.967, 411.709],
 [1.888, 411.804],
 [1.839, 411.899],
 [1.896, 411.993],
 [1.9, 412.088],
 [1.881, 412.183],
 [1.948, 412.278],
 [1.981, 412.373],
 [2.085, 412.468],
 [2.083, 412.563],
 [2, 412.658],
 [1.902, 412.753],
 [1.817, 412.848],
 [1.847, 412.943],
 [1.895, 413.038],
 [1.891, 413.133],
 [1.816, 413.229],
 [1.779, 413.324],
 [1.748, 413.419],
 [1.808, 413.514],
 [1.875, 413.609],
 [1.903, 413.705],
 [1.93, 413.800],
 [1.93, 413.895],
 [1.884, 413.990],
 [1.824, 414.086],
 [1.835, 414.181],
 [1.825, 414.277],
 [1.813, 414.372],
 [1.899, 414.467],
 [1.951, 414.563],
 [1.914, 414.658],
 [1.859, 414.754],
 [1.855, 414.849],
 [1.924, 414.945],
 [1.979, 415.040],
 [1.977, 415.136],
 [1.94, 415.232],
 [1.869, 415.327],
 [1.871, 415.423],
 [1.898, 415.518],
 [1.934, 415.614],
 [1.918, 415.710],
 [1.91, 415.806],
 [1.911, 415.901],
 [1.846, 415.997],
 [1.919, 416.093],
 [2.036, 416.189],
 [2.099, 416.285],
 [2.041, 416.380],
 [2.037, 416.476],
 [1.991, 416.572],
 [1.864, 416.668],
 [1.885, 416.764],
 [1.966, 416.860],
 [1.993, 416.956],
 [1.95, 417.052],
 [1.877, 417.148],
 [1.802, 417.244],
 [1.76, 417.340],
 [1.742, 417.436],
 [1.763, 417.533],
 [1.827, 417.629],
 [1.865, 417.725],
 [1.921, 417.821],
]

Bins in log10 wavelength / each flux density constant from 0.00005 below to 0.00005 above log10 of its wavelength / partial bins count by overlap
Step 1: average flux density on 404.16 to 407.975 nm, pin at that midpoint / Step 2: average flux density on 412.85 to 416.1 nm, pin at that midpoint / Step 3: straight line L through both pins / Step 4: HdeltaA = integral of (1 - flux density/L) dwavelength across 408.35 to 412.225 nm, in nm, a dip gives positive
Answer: -0.08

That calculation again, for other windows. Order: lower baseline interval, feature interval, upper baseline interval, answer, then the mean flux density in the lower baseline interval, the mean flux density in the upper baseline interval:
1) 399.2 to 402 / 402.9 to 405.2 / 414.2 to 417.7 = 0.010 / 1.76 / 1.91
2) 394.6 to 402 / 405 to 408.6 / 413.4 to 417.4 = -0.202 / 1.56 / 1.91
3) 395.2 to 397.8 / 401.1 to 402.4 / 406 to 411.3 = -0.203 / 1.28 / 1.85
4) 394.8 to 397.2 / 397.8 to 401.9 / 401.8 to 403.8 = -0.497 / 1.28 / 1.76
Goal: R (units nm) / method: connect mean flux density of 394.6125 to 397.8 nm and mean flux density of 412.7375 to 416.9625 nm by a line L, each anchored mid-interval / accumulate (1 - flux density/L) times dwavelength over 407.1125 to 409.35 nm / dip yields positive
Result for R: -0.26 nm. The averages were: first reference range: 1.33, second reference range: 1.9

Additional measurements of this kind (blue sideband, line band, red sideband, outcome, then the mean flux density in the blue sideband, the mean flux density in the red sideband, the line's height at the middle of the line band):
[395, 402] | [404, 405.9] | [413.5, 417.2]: -0.13 nm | 1.56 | 1.92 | 1.7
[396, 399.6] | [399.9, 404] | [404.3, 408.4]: -0.41 nm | 1.43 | 1.82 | 1.62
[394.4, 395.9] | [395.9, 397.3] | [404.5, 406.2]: 0.49 nm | 1.55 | 1.84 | 1.6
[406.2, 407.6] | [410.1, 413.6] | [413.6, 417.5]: -0.03 nm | 1.79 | 1.91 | 1.86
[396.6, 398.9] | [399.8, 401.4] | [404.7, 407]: -0.28 nm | 1.34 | 1.82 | 1.51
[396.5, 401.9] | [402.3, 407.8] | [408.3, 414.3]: -0.25 nm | 1.56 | 1.89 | 1.72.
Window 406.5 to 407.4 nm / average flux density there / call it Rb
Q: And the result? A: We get 1.79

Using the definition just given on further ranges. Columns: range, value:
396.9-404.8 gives 1.69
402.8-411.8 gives 1.84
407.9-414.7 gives 1.89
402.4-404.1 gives 1.78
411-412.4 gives 1.92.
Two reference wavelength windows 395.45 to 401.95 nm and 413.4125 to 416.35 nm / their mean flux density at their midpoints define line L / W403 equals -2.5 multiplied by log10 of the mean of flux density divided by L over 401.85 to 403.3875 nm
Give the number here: -0.08 mag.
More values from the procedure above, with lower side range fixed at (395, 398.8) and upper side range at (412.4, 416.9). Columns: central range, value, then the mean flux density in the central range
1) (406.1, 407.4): -0.06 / 1.78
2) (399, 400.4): -0.16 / 1.73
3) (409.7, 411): -0.01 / 1.81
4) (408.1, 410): -0.10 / 1.92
